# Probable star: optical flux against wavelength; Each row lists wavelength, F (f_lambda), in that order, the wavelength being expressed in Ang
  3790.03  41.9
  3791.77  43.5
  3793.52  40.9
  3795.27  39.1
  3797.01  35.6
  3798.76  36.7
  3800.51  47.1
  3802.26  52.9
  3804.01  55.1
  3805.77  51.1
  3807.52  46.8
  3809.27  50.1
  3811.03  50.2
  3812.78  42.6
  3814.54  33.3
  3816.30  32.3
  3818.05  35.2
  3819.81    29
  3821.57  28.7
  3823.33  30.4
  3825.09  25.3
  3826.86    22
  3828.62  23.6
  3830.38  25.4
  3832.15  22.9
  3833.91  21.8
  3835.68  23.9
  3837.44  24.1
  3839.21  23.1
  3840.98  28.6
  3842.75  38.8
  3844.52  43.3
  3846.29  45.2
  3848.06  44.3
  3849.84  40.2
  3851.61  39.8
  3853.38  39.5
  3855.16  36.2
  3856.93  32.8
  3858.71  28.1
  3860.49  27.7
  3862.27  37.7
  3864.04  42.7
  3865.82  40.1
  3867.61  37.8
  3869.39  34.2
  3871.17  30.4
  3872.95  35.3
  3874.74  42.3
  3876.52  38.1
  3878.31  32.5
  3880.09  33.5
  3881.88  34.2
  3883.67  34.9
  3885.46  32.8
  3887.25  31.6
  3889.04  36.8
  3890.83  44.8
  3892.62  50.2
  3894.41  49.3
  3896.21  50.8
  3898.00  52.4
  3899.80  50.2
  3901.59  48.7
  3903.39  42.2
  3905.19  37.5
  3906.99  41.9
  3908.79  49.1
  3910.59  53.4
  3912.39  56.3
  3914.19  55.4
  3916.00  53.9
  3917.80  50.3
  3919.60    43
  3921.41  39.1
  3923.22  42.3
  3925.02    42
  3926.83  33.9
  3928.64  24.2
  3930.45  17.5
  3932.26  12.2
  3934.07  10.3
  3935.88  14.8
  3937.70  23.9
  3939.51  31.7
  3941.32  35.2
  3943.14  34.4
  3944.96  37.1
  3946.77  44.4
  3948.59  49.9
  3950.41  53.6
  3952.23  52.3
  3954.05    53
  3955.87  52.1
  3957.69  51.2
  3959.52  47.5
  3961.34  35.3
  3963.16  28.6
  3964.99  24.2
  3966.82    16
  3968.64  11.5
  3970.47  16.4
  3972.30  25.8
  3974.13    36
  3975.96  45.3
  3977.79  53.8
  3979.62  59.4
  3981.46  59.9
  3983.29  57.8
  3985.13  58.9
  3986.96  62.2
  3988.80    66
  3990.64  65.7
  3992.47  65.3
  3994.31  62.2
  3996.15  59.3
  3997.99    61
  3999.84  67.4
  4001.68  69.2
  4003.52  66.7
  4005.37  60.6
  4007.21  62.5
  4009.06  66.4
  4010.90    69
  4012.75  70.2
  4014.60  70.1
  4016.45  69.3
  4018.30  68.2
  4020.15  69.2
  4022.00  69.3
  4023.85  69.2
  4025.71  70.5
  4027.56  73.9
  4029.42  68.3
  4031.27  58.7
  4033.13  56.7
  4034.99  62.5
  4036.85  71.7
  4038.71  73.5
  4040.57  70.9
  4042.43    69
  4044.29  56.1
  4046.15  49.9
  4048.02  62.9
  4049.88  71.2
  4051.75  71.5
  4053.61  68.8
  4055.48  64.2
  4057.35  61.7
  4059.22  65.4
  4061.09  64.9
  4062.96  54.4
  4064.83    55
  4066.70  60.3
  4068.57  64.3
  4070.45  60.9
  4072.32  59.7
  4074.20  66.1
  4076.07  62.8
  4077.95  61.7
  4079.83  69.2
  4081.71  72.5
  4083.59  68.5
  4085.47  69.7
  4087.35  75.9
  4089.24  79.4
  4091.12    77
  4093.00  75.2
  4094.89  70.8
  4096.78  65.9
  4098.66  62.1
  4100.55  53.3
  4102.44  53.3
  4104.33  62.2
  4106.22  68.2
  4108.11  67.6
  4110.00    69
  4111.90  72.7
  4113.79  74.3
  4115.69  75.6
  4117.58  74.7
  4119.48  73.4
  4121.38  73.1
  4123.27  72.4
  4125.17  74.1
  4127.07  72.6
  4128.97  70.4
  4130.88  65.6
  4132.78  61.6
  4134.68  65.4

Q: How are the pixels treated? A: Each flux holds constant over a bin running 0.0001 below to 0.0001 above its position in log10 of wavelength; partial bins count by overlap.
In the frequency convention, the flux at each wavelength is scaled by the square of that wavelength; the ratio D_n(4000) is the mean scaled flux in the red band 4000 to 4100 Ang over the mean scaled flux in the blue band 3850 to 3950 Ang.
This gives 1.87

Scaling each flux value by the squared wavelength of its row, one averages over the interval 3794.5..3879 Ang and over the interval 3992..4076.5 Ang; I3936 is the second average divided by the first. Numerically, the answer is 2.00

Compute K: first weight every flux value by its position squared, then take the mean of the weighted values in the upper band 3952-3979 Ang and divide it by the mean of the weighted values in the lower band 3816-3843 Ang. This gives 1.46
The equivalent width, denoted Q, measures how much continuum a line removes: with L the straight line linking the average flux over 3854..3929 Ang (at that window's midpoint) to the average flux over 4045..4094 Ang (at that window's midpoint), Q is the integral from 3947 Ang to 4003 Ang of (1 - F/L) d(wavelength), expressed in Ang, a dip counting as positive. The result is 4.1 Ang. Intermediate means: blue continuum 40.9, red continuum 65.9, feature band 49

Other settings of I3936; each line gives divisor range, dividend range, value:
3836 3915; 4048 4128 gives 1.89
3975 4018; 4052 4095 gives 1.10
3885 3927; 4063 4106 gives 1.57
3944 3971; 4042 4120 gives 1.83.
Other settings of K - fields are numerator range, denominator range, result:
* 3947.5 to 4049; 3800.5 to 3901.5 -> 1.65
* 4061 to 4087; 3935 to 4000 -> 1.50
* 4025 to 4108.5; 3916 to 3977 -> 2.00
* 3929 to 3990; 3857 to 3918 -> 0.97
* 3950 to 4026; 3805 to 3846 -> 1.81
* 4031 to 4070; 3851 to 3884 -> 1.95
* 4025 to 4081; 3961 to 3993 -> 1.52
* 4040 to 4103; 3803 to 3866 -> 2.10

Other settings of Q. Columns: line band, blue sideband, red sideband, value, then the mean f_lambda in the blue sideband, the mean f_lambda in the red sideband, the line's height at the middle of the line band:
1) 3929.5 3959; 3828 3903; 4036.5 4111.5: 7.4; 36.6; 65.7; 47.6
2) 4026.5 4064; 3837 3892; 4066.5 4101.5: -1.9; 36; 67.3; 61.7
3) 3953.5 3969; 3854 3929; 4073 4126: 4.4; 40.9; 69.3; 50.4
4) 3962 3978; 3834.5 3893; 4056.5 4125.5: 7.3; 35.7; 67.2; 50.4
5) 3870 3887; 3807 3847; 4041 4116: 1.9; 32.3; 65.8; 39.1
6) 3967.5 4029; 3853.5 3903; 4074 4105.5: -4.3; 38.8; 67.4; 55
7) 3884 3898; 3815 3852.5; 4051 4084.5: -1.3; 30.9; 64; 39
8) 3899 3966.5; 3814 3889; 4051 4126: 7.3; 33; 67.3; 44.8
